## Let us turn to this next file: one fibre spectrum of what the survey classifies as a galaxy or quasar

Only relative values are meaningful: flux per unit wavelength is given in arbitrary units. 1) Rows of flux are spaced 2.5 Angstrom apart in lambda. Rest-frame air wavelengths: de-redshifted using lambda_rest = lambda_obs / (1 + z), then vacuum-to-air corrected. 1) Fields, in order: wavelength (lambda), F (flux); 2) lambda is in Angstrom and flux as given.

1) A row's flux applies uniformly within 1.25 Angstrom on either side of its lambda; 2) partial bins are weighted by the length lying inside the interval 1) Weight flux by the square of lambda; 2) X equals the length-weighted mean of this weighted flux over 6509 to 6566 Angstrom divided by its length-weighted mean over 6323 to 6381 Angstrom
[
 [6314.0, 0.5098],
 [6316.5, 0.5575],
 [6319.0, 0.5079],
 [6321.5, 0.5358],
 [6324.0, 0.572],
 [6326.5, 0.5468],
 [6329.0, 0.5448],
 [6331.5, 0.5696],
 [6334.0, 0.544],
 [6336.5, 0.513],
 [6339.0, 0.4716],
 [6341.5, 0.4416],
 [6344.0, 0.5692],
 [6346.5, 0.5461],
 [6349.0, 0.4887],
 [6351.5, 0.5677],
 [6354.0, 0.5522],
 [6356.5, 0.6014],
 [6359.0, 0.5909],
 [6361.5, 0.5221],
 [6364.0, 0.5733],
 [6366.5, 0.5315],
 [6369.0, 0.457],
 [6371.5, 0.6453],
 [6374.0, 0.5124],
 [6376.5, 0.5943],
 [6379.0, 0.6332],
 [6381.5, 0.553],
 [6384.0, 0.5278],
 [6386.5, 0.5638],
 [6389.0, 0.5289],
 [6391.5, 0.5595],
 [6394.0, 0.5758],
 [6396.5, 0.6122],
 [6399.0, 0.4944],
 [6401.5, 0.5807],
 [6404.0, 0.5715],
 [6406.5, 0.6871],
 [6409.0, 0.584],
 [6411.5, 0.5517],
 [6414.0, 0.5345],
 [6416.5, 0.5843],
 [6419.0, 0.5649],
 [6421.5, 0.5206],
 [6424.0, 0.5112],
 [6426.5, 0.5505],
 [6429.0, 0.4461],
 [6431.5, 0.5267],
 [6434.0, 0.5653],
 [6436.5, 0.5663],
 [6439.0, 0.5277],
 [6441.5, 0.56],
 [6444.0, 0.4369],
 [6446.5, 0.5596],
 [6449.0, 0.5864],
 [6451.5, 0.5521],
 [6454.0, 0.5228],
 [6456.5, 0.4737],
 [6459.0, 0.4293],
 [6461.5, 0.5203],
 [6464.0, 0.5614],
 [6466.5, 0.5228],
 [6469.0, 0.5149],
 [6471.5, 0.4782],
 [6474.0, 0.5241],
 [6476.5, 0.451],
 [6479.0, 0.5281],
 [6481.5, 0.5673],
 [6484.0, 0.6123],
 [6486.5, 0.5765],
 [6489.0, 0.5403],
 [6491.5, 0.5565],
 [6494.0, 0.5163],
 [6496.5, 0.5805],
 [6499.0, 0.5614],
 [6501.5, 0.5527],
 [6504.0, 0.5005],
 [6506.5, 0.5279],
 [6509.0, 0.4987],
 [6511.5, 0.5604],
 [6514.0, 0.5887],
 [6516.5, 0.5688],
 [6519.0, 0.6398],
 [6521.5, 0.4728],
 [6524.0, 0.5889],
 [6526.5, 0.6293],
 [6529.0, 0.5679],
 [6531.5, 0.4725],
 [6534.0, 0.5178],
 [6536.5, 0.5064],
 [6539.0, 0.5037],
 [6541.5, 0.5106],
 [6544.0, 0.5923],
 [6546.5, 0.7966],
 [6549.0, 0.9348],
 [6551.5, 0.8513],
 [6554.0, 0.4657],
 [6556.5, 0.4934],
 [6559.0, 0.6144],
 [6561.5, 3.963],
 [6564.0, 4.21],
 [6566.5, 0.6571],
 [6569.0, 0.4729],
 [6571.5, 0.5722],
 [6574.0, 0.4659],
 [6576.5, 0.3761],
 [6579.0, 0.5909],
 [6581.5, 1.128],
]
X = 1.74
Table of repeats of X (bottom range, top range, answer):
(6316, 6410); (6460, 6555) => 1.07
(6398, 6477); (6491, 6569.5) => 1.55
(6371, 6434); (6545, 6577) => 2.17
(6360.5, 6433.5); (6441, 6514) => 0.98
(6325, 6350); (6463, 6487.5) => 1.06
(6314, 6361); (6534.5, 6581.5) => 1.93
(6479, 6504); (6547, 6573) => 2.38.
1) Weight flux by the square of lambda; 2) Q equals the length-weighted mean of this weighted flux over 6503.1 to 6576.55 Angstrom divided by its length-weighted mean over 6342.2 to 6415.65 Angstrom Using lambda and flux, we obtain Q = 1.52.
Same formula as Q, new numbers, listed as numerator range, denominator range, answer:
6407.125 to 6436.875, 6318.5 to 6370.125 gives 1.04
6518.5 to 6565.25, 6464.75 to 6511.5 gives 1.85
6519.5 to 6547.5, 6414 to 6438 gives 1.08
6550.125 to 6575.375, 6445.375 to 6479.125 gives 2.54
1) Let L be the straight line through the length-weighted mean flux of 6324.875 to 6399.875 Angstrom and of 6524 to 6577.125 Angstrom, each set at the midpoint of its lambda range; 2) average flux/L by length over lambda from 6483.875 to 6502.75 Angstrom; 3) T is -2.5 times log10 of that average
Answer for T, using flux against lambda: 0.39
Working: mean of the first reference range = 0.548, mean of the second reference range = 0.912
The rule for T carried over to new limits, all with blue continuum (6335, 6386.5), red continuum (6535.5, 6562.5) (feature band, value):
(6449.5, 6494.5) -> 0.397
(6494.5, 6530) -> 0.437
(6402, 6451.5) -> 0.214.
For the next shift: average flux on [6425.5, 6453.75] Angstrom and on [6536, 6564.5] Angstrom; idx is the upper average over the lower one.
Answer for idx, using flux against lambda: 2.14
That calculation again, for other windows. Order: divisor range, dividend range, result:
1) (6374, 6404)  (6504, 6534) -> 0.98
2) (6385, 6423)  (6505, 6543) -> 0.96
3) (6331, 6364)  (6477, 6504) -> 1.03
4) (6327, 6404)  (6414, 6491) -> 0.96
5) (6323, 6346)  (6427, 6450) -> 1.00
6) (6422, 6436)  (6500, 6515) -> 1.03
